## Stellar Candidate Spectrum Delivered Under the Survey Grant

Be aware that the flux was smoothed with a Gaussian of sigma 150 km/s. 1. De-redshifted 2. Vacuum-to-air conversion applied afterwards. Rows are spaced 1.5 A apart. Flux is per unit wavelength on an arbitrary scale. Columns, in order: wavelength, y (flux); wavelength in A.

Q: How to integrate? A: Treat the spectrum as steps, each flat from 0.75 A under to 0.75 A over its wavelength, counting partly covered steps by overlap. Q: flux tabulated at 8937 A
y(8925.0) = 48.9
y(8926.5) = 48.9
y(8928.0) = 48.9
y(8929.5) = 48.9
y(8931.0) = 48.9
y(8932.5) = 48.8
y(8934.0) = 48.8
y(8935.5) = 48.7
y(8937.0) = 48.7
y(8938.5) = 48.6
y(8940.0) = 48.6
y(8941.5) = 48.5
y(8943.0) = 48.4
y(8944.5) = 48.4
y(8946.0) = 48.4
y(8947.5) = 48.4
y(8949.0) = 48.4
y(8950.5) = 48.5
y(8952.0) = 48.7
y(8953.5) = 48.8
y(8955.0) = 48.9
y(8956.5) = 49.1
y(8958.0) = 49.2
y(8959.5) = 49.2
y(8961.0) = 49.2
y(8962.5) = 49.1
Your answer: 48.7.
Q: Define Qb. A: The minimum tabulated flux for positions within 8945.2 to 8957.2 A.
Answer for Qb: 48.4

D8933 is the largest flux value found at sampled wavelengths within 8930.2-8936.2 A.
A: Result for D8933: 48.9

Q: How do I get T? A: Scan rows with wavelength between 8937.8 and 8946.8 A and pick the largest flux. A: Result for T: 48.6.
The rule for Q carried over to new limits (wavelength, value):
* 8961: 49.2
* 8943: 48.4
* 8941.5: 48.5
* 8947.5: 48.4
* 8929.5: 48.9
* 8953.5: 48.8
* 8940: 48.6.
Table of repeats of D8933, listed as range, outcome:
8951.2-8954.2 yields 48.8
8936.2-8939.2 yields 48.7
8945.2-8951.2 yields 48.5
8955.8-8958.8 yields 49.2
